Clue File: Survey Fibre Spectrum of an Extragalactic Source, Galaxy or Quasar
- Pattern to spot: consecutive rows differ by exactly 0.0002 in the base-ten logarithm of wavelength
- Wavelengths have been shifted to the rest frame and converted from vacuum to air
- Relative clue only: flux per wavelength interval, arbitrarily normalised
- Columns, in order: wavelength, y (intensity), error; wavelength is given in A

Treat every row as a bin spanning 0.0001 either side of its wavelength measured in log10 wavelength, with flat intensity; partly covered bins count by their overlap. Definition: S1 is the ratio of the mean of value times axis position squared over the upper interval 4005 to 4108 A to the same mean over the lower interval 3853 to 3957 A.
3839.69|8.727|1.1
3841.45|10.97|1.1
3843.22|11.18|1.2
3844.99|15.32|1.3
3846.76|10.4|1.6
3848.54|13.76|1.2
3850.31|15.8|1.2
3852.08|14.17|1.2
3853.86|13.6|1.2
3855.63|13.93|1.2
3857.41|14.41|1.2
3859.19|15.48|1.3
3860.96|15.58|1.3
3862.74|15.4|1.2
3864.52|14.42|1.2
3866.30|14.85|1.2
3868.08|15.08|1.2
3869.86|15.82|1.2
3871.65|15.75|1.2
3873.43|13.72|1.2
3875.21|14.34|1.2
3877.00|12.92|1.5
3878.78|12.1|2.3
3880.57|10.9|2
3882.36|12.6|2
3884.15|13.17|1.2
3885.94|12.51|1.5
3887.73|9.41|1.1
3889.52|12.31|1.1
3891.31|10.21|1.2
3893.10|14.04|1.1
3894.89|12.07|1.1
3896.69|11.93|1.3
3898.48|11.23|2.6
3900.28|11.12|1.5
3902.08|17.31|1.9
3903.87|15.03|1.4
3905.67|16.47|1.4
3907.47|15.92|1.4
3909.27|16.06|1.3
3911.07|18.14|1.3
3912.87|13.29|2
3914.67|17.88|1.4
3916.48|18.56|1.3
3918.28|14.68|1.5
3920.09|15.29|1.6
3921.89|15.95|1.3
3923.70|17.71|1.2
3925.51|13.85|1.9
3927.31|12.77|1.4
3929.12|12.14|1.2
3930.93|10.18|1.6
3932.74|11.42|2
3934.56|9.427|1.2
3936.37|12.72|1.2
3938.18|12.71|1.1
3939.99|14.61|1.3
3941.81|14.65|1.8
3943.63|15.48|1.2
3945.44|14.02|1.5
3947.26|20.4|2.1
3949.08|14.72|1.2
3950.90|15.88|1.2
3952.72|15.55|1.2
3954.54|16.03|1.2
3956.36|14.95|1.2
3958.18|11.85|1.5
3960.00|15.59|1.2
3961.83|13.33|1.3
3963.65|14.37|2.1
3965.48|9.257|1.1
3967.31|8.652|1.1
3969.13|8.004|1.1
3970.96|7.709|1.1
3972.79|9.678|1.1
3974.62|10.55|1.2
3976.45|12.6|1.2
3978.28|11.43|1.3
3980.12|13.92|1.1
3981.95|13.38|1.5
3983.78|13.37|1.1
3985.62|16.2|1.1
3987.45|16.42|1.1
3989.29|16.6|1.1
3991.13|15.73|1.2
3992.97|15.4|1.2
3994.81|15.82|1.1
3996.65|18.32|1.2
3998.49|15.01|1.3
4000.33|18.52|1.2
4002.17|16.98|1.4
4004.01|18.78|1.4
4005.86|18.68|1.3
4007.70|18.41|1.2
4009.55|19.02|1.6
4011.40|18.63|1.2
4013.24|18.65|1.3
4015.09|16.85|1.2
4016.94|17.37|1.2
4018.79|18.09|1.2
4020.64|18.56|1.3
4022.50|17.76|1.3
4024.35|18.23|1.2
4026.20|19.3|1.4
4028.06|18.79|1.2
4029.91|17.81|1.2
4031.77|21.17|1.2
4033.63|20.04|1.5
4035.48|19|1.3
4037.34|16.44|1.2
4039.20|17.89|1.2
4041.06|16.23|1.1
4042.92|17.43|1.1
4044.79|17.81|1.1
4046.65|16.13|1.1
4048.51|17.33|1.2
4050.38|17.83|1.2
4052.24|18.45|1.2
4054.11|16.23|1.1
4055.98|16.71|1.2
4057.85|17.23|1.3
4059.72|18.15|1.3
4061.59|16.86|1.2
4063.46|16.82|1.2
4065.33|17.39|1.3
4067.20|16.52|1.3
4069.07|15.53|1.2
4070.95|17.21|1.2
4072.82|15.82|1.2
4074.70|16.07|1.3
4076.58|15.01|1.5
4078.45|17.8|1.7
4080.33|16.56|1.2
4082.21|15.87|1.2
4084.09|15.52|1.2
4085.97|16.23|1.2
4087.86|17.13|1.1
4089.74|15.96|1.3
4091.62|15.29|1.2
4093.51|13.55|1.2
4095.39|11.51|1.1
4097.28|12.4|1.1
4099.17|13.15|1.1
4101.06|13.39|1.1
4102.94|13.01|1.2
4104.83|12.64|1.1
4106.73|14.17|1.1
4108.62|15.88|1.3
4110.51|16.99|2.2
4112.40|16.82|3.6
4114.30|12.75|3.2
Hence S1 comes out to 1.3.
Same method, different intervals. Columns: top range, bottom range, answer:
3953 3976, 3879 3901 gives 1.04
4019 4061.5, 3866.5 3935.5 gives 1.39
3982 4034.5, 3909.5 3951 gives 1.25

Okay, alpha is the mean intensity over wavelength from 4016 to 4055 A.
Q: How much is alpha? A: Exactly 18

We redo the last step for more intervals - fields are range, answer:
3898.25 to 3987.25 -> 13.8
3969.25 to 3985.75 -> 11.7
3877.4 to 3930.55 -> 13.9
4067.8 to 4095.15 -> 15.9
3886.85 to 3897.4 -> 11.7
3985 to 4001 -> 16.4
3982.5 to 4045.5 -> 17.6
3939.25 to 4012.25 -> 14.7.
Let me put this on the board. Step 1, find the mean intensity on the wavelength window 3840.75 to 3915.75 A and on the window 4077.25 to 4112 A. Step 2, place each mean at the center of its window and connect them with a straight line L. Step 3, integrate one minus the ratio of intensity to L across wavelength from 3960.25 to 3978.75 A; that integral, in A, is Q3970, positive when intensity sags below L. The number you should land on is 4.6 A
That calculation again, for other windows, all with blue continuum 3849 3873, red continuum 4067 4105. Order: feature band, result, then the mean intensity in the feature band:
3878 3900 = 4.5 A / 11.8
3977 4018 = -4.1 A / 16.5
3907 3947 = 1.2 A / 14.5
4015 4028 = -2.7 A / 18.1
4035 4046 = -1.7 A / 17.4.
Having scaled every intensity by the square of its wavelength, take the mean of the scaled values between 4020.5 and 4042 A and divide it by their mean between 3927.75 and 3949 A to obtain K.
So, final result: 1.43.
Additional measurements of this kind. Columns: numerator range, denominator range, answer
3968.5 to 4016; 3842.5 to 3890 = 1.19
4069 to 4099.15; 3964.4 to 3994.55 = 1.29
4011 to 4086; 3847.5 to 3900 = 1.41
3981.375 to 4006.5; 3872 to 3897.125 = 1.40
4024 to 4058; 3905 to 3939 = 1.31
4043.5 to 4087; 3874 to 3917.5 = 1.33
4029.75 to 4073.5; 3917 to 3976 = 1.38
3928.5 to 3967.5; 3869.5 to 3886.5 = 1.06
